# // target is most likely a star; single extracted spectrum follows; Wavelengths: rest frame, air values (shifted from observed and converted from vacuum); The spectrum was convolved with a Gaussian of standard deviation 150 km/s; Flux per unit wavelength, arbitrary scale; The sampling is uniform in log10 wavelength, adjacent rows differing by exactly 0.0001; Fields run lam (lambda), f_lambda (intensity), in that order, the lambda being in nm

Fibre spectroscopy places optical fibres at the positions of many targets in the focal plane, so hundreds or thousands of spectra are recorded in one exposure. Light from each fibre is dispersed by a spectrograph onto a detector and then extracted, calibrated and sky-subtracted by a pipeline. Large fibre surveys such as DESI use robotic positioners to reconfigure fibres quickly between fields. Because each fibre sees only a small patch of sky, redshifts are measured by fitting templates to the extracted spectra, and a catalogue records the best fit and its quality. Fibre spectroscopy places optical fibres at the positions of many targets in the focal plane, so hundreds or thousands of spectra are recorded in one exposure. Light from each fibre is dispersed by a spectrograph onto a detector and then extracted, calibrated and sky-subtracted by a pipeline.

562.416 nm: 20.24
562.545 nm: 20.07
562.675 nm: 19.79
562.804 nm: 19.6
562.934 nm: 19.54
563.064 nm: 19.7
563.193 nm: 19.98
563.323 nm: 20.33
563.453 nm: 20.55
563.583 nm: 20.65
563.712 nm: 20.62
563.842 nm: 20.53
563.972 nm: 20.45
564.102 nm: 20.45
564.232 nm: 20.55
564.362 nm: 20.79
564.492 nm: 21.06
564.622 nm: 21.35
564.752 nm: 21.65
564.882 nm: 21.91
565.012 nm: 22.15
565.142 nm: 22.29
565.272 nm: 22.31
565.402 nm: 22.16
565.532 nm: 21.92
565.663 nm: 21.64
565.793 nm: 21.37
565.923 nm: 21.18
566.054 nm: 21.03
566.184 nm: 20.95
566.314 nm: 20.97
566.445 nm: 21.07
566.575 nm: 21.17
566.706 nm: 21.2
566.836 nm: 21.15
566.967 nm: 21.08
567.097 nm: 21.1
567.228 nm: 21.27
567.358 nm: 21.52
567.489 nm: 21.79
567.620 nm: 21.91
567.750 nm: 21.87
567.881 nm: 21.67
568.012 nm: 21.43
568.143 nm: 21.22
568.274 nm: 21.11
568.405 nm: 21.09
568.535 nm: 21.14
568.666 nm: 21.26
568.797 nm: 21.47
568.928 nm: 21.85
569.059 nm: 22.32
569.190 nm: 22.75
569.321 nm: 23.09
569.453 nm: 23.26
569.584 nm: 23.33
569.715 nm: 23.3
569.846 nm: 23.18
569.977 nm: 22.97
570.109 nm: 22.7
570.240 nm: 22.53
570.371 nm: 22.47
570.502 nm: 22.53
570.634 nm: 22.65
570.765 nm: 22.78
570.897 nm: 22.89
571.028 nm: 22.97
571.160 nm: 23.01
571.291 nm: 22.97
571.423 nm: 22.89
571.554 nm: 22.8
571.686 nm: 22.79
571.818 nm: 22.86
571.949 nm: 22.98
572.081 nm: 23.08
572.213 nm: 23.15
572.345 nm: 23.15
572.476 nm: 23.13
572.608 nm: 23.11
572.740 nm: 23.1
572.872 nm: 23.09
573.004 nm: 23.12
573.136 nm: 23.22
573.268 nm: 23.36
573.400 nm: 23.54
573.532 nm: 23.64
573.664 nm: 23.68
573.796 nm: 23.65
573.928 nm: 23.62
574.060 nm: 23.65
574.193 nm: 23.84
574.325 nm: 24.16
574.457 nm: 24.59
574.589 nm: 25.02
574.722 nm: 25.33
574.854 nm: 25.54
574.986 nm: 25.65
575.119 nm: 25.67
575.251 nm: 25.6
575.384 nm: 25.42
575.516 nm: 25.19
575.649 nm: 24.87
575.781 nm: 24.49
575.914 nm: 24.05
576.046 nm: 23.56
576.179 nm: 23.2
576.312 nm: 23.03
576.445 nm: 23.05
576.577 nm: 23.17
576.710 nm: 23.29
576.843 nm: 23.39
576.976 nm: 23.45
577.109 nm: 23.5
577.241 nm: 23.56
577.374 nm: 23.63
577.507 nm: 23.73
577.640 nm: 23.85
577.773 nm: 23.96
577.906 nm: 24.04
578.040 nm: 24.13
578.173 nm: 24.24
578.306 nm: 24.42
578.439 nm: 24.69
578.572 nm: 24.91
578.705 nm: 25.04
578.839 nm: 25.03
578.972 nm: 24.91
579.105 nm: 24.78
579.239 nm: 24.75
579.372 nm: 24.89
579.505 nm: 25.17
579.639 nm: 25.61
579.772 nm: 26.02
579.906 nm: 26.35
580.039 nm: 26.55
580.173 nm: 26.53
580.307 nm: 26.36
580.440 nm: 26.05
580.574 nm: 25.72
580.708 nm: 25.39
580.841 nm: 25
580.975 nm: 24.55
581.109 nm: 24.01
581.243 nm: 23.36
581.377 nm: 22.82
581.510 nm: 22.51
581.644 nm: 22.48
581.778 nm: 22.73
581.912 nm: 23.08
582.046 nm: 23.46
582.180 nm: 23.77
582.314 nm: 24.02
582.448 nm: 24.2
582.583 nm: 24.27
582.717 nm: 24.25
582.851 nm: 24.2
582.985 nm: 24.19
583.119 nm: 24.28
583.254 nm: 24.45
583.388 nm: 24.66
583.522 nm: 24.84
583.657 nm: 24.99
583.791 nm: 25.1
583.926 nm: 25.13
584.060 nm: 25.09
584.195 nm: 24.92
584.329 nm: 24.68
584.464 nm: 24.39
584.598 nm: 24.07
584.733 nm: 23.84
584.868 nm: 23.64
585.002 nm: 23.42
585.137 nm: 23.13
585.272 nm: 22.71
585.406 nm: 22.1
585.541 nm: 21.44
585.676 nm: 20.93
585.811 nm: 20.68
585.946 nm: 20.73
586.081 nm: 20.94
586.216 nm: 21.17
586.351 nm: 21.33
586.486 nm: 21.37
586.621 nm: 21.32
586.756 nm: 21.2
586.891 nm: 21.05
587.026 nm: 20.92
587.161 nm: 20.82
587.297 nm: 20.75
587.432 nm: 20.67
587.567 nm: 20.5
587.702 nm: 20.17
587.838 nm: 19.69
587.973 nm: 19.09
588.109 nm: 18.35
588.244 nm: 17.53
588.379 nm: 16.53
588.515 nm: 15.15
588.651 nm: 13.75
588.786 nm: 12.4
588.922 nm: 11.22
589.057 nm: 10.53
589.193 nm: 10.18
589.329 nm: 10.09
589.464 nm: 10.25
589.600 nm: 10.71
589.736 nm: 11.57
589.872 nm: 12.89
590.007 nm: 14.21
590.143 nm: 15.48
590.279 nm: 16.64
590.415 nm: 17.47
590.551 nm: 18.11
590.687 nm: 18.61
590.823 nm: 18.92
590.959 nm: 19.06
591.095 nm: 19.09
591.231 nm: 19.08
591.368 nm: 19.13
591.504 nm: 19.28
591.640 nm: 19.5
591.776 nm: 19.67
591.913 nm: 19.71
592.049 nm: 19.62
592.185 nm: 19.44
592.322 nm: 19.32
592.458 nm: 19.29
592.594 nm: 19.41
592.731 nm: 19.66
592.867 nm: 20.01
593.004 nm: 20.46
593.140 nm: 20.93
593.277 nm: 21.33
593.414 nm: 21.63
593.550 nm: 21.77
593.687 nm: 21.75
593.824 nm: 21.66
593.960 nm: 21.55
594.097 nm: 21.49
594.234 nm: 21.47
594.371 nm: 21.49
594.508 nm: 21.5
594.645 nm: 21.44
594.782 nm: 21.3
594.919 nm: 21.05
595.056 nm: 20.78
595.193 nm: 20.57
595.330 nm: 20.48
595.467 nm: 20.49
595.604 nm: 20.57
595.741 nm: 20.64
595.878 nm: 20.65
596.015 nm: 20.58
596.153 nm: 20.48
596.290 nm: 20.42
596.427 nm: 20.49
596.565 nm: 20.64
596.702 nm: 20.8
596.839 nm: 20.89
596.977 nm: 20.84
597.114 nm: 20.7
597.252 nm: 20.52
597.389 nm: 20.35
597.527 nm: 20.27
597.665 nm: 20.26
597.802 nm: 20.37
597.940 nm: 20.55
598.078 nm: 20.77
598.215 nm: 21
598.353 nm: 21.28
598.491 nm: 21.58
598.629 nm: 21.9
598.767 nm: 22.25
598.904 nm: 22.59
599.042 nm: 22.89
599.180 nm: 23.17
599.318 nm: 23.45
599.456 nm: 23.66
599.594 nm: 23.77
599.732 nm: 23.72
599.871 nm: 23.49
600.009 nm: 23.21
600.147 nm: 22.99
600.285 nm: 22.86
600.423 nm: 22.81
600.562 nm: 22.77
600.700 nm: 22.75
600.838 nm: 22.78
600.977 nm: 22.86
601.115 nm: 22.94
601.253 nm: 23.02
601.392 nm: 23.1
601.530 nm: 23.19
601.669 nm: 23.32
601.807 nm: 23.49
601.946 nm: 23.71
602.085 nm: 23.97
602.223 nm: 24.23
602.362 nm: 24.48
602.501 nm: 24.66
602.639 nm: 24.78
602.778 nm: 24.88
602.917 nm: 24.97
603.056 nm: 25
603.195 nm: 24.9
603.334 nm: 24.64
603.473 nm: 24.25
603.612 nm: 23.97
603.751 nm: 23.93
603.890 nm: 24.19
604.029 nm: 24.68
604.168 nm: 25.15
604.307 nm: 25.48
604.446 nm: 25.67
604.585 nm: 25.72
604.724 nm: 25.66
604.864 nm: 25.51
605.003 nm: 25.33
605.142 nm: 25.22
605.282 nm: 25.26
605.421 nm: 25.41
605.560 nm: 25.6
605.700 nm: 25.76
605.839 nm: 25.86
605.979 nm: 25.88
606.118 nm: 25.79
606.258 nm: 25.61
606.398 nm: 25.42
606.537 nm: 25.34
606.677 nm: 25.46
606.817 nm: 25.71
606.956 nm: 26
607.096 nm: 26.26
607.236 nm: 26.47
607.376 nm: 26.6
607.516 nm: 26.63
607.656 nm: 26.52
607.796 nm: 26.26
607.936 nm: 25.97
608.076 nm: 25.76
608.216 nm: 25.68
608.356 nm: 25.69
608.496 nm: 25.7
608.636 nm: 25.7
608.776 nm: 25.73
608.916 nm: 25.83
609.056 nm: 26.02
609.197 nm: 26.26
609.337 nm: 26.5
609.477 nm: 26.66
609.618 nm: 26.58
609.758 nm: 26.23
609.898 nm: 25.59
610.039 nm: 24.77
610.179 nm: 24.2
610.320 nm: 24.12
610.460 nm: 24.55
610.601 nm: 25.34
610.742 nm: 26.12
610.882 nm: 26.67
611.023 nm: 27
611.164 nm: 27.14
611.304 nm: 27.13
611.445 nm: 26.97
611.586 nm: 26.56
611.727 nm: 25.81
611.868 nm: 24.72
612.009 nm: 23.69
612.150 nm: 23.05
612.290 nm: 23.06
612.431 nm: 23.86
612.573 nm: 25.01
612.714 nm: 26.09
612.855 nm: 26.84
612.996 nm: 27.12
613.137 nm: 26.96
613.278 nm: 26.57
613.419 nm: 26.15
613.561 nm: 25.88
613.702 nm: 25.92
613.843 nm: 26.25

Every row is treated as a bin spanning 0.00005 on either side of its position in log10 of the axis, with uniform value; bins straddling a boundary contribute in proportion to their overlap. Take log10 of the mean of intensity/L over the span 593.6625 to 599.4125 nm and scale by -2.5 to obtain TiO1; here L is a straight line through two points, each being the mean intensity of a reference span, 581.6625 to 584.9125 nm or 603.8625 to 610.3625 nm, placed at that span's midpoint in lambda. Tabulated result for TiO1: 0.18 mag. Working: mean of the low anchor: 24.2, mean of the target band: 21.1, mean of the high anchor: 25.7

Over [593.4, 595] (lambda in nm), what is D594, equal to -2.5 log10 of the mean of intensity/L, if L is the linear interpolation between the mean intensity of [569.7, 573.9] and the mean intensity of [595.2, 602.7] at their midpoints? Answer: 0.039 mag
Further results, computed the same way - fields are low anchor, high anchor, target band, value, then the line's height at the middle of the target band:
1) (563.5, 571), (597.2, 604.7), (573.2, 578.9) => -0.10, 22.1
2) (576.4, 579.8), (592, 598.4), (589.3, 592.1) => 0.28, 21.6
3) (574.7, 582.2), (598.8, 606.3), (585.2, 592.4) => 0.33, 24.4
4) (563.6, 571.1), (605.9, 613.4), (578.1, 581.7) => -0.09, 23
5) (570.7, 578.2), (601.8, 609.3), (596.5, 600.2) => 0.15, 25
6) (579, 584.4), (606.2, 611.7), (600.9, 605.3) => 0.05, 25.7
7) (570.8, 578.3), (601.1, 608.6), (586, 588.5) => 0.21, 24.3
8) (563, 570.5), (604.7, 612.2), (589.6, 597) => 0.23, 24.2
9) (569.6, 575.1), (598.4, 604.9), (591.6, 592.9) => 0.21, 23.7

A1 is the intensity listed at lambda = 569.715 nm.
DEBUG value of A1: 23.3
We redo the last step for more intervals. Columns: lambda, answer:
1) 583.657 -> 24.99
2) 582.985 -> 24.19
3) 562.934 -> 19.54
